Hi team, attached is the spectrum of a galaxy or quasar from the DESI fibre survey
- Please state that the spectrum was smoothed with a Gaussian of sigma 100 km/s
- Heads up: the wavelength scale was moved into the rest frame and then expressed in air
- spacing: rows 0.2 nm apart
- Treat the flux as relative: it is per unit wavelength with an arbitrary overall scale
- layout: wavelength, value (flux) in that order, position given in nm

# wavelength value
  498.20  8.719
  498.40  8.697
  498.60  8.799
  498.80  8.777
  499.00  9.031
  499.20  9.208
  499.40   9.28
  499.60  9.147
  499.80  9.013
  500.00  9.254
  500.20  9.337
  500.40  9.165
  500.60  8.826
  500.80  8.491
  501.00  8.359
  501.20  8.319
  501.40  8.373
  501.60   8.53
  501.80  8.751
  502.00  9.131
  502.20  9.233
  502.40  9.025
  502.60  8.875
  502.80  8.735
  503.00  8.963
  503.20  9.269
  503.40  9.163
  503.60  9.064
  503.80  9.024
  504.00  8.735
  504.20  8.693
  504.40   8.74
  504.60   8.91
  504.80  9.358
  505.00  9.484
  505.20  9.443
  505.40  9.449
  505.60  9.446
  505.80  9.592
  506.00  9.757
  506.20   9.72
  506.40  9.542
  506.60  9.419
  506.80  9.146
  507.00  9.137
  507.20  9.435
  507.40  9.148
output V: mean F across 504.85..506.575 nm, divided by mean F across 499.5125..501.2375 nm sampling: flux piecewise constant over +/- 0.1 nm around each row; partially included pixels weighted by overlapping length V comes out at 1.1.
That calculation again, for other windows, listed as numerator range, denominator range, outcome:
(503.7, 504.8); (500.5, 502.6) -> 1.02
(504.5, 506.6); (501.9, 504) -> 1.05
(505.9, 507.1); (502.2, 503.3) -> 1.05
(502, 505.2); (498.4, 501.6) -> 1.02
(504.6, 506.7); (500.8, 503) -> 1.09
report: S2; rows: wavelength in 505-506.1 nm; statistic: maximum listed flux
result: 9.757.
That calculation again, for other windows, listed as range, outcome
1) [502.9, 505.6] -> 9.484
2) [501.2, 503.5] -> 9.269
